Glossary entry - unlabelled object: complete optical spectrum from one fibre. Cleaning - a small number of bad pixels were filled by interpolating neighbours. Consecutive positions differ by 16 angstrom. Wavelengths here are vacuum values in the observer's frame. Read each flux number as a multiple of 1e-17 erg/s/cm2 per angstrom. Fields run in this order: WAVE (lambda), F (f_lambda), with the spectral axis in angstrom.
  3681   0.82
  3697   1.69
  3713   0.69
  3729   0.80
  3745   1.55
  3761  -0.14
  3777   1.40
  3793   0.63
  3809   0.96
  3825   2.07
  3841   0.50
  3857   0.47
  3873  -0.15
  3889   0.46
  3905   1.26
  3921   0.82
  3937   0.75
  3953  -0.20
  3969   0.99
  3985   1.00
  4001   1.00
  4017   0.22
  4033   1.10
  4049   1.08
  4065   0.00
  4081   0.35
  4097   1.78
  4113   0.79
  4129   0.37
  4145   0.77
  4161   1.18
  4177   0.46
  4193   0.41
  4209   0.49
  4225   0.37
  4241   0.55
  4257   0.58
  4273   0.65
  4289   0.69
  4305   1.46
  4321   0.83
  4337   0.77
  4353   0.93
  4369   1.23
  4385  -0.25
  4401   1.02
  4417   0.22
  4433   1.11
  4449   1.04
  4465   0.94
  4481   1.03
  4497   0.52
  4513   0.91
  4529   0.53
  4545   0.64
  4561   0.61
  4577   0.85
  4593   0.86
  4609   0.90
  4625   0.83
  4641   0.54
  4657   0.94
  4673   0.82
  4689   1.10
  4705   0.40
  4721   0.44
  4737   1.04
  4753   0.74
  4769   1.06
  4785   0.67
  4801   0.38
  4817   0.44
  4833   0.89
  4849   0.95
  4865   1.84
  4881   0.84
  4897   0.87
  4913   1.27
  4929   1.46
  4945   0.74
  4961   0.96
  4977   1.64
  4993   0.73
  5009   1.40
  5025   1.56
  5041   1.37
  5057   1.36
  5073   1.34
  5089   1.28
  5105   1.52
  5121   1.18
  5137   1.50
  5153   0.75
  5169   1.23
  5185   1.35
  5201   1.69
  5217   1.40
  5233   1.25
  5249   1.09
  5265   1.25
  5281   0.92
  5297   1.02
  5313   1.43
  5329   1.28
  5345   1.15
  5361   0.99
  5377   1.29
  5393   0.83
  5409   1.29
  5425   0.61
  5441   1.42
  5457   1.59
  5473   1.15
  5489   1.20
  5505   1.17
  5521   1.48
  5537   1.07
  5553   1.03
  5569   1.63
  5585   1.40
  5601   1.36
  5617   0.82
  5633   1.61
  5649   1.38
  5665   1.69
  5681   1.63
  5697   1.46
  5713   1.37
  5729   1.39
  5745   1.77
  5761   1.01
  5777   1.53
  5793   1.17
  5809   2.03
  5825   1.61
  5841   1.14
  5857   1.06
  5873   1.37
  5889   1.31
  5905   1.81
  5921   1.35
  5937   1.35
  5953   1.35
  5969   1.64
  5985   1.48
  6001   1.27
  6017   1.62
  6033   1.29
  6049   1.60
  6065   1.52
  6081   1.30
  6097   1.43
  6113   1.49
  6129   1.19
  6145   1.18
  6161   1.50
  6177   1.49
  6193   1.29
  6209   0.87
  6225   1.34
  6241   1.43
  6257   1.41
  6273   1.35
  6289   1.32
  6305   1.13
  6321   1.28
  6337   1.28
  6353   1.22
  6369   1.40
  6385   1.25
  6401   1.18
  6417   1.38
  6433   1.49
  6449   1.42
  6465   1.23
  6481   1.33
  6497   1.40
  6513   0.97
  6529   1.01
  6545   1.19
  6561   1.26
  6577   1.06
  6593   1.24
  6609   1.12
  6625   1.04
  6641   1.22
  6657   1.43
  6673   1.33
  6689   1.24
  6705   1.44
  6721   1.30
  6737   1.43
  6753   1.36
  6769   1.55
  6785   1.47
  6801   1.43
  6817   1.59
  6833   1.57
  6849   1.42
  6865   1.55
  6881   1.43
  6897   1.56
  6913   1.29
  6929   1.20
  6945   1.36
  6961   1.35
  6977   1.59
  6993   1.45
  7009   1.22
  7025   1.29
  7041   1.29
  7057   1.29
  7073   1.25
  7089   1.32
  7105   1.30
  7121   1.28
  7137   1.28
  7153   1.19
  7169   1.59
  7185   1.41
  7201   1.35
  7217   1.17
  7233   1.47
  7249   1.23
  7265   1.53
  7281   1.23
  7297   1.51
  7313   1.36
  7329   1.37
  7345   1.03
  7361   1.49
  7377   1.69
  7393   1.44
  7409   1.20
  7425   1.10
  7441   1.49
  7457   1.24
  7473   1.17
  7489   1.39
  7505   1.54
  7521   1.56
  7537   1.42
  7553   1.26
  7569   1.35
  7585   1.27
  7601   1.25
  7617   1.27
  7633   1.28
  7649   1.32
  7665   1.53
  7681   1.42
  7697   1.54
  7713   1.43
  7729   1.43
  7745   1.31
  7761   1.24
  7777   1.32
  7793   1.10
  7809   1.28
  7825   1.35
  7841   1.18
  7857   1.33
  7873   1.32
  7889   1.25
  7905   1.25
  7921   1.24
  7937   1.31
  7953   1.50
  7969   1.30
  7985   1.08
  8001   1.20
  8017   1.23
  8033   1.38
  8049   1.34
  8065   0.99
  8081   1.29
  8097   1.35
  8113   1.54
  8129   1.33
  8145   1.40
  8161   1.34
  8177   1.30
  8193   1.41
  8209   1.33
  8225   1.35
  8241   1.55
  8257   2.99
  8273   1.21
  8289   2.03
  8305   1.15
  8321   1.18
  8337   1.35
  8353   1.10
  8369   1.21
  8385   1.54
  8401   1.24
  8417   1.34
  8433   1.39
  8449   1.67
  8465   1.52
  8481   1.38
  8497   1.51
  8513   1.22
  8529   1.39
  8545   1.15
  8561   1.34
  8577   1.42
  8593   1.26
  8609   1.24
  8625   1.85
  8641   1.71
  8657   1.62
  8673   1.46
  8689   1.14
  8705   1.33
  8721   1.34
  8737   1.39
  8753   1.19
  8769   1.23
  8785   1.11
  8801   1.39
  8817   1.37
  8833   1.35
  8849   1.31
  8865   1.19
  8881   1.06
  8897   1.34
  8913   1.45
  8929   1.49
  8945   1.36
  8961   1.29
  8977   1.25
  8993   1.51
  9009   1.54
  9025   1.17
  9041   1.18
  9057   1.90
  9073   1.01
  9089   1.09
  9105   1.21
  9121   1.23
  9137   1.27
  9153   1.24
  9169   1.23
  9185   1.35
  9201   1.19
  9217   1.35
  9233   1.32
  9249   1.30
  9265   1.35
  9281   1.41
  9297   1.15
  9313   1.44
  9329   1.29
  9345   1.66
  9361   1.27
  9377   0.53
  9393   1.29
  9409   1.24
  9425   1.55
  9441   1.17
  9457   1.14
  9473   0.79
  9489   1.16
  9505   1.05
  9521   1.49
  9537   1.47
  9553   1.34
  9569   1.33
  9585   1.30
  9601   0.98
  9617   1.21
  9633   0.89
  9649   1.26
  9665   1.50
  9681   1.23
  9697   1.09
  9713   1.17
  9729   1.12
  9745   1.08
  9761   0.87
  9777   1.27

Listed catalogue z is 0.26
